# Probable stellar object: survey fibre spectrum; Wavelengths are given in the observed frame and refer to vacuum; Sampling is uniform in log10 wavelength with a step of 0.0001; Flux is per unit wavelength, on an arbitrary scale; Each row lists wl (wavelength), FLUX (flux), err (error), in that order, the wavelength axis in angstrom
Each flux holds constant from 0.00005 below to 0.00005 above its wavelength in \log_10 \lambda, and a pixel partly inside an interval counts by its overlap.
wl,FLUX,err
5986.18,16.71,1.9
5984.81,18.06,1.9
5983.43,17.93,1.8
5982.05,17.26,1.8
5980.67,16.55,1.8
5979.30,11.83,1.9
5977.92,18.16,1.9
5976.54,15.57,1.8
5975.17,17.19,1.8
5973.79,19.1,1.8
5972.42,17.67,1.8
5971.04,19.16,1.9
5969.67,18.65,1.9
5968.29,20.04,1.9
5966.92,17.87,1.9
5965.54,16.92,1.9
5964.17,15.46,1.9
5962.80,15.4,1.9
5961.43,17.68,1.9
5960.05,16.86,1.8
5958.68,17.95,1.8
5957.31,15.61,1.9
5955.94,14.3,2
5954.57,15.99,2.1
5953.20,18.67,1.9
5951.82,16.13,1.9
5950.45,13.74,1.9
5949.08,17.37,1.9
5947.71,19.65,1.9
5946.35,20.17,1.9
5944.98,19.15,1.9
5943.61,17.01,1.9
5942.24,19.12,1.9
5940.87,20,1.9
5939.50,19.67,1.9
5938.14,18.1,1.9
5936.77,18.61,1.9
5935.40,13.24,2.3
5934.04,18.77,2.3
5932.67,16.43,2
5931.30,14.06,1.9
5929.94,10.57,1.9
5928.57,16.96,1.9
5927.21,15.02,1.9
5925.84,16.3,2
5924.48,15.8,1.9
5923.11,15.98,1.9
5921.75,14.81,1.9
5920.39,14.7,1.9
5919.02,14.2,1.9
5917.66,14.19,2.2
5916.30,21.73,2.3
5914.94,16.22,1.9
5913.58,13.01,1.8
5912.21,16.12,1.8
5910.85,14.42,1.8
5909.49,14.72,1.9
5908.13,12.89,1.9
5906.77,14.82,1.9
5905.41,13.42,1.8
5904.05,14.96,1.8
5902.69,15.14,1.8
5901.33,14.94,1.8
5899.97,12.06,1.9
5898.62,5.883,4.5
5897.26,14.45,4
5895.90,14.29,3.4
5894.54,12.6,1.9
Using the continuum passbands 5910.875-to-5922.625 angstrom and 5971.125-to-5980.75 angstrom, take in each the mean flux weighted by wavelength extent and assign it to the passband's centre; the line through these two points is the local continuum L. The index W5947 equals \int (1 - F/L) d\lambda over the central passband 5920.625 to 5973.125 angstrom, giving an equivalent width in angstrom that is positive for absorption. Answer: -2.5 angstrom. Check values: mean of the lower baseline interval 15.6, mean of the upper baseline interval 16.7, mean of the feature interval 17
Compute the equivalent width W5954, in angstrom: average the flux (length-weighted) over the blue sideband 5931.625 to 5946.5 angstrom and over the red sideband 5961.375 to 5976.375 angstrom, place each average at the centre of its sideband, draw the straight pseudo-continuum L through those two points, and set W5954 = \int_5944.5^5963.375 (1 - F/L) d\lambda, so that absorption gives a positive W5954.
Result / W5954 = 0.9 angstrom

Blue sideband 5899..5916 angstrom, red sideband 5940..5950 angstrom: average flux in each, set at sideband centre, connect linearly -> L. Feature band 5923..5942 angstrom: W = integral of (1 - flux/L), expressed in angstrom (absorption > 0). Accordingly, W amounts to 0.99 angstrom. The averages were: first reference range 14.4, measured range 16.5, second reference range 18.8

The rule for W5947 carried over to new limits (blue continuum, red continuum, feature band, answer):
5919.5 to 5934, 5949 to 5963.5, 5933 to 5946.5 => -2.2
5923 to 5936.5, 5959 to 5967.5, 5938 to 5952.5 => -2.0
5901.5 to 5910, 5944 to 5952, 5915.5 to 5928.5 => -0.2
